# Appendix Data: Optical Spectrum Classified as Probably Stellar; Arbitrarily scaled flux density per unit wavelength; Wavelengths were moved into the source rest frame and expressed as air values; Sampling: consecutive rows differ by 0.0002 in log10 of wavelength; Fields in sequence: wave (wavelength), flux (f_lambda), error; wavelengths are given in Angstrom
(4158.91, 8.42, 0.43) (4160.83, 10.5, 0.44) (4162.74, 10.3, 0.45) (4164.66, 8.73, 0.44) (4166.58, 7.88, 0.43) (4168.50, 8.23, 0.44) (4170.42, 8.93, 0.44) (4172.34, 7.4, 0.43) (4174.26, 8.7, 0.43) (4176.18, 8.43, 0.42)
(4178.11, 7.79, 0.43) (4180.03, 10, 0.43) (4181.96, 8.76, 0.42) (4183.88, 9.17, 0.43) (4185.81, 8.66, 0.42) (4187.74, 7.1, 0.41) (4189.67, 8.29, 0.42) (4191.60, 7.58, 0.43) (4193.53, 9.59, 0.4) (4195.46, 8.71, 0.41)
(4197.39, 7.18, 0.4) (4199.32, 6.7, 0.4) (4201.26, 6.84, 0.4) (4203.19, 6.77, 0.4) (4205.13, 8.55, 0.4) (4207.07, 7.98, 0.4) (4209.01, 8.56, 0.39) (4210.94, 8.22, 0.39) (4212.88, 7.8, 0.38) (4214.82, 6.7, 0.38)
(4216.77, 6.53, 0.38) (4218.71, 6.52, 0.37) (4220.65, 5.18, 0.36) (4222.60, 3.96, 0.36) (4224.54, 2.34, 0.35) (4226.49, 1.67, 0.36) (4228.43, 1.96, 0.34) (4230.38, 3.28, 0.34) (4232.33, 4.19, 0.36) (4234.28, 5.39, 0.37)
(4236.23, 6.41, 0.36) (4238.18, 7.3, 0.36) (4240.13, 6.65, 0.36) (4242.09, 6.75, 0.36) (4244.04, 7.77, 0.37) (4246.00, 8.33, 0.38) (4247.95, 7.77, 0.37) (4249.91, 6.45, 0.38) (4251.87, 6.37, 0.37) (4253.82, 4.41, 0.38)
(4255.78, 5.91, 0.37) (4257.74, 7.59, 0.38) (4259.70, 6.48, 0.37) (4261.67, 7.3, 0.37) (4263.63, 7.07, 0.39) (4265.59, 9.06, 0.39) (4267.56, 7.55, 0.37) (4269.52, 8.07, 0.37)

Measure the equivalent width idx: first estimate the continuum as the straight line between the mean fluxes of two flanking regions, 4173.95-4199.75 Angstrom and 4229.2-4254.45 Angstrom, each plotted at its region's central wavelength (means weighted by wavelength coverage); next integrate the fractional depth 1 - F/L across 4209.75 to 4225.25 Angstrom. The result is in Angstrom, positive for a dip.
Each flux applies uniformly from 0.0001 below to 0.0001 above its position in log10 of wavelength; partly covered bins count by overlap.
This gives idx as 2.61 Angstrom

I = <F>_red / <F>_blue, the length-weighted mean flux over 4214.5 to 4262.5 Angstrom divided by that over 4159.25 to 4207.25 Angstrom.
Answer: 0.7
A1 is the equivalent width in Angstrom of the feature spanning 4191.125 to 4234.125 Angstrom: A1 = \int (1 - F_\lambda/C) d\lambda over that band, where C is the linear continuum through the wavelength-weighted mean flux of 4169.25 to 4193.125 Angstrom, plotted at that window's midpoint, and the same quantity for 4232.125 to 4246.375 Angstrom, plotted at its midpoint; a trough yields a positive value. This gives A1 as 7.9 Angstrom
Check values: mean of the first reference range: 8.43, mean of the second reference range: 6.65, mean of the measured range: 6.18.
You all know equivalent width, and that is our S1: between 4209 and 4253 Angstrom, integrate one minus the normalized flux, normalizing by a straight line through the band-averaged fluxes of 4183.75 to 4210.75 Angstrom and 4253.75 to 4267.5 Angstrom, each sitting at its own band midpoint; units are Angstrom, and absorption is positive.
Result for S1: 9.4 Angstrom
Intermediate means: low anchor 7.95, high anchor 7.04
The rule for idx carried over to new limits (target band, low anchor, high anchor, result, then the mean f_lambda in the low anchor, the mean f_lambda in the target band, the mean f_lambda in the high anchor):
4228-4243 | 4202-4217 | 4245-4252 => 4.2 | 7.68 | 5.35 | 7.33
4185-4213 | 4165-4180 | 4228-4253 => -1.6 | 8.33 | 7.9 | 6.13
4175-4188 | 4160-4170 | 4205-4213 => 0.2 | 9.1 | 8.64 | 8.24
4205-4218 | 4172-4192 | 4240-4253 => 0.3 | 8.4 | 7.69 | 7.16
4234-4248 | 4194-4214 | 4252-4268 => 0.2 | 7.77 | 7.08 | 6.87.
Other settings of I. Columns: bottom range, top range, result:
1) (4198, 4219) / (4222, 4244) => 0.63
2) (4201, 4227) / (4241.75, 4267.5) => 1.11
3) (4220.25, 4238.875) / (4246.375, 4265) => 1.64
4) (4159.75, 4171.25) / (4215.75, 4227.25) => 0.49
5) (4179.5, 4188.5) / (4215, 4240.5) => 0.54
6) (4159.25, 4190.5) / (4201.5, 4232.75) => 0.66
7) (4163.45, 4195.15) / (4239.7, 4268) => 0.83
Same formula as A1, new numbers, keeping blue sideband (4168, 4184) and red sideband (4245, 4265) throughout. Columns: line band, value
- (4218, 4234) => 8.16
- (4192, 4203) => 0.53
